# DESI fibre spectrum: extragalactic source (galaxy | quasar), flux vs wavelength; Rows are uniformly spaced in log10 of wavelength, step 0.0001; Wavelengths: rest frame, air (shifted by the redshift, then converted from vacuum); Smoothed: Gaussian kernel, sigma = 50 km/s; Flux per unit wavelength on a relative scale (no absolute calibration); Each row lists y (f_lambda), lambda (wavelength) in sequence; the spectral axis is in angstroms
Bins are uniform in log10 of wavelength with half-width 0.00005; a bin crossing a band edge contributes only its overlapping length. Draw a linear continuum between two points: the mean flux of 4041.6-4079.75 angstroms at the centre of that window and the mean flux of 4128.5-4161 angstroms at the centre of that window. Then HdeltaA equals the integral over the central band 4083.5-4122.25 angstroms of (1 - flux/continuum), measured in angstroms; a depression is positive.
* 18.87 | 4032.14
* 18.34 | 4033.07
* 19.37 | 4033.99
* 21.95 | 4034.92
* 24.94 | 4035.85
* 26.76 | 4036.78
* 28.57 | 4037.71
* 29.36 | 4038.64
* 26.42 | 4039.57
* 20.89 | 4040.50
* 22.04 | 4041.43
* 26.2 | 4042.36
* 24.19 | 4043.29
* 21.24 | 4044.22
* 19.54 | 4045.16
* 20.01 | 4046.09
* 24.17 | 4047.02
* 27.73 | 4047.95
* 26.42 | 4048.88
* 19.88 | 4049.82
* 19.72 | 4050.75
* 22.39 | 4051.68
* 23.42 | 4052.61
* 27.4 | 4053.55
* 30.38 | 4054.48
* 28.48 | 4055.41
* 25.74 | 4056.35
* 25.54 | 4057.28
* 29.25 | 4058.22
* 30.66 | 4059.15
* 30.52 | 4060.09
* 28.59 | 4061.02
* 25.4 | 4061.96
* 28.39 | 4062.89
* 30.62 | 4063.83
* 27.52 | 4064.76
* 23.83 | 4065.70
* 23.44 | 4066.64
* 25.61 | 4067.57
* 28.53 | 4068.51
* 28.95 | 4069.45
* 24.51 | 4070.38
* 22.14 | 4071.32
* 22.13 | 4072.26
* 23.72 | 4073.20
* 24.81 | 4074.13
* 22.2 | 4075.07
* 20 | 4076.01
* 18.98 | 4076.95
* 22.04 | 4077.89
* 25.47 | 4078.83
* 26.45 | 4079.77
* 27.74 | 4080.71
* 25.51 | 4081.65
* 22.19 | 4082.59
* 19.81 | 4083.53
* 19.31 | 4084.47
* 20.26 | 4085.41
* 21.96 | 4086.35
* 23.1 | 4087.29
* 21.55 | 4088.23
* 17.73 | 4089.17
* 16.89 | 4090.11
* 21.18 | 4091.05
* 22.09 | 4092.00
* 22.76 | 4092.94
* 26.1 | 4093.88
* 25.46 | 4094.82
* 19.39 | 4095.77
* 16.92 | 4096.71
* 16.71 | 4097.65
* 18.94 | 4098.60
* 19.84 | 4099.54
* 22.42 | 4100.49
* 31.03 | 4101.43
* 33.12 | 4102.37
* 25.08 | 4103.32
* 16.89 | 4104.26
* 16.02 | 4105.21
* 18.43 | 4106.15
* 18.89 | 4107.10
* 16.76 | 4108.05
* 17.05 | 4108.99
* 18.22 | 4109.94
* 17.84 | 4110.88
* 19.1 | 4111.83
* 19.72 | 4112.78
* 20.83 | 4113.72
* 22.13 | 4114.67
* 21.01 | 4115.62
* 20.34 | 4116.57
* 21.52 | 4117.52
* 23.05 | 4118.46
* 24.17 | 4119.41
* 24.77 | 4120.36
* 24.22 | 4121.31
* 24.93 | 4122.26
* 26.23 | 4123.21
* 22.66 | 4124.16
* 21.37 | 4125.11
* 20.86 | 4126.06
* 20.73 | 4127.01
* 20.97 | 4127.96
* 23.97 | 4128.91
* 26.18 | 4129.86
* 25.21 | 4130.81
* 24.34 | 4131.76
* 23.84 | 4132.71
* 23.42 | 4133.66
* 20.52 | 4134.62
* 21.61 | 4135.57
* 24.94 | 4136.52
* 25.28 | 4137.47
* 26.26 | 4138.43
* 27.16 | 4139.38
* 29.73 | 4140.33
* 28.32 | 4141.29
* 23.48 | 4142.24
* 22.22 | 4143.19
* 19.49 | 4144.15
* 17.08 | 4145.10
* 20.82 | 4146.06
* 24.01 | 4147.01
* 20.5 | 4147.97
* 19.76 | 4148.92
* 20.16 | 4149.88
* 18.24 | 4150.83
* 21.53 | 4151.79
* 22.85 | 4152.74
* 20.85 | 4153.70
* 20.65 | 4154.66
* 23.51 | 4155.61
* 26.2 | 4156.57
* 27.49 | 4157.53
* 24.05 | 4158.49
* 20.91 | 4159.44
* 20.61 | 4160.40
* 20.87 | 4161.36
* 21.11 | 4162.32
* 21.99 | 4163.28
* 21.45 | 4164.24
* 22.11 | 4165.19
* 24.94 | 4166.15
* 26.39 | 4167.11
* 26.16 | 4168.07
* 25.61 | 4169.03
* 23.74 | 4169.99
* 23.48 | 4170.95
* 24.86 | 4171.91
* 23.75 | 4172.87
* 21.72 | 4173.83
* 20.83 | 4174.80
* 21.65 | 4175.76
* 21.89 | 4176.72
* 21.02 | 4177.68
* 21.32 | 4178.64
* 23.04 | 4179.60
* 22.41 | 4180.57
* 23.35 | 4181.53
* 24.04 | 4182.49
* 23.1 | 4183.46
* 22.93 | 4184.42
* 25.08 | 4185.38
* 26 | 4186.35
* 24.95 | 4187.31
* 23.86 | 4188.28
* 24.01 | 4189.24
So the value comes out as 4.7 angstroms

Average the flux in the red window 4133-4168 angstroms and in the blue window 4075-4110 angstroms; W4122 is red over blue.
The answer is 1.06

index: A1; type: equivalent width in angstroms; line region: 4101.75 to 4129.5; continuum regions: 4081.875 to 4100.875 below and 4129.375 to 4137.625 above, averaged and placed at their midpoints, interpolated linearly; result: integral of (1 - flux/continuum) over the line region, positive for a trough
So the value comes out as 1.3 angstroms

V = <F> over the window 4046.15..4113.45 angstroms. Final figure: 23.2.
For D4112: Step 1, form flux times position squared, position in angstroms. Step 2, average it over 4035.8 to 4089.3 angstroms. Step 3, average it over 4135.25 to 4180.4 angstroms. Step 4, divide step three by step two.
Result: 0.97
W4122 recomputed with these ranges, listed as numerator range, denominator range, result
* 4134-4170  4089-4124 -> 1.08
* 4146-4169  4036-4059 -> 0.90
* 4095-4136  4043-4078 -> 0.87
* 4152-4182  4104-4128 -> 1.10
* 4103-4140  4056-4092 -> 0.91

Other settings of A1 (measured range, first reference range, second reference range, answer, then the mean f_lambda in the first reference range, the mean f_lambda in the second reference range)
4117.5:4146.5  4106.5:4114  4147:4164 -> -5.0 angstroms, 18.5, 21.9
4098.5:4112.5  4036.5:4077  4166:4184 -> 2.1 angstroms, 25.2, 23.3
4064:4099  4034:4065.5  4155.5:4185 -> 3.1 angstroms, 25.5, 23.1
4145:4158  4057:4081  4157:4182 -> 0.9 angstroms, 25.6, 23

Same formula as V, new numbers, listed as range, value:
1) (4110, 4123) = 21.8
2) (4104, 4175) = 22.3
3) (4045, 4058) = 24.6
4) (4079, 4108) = 21.8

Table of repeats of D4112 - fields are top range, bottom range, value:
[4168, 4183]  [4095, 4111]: 1.17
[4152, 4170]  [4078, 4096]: 1.07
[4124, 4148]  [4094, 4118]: 1.15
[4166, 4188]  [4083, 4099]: 1.19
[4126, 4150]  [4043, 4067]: 0.94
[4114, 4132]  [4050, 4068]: 0.89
